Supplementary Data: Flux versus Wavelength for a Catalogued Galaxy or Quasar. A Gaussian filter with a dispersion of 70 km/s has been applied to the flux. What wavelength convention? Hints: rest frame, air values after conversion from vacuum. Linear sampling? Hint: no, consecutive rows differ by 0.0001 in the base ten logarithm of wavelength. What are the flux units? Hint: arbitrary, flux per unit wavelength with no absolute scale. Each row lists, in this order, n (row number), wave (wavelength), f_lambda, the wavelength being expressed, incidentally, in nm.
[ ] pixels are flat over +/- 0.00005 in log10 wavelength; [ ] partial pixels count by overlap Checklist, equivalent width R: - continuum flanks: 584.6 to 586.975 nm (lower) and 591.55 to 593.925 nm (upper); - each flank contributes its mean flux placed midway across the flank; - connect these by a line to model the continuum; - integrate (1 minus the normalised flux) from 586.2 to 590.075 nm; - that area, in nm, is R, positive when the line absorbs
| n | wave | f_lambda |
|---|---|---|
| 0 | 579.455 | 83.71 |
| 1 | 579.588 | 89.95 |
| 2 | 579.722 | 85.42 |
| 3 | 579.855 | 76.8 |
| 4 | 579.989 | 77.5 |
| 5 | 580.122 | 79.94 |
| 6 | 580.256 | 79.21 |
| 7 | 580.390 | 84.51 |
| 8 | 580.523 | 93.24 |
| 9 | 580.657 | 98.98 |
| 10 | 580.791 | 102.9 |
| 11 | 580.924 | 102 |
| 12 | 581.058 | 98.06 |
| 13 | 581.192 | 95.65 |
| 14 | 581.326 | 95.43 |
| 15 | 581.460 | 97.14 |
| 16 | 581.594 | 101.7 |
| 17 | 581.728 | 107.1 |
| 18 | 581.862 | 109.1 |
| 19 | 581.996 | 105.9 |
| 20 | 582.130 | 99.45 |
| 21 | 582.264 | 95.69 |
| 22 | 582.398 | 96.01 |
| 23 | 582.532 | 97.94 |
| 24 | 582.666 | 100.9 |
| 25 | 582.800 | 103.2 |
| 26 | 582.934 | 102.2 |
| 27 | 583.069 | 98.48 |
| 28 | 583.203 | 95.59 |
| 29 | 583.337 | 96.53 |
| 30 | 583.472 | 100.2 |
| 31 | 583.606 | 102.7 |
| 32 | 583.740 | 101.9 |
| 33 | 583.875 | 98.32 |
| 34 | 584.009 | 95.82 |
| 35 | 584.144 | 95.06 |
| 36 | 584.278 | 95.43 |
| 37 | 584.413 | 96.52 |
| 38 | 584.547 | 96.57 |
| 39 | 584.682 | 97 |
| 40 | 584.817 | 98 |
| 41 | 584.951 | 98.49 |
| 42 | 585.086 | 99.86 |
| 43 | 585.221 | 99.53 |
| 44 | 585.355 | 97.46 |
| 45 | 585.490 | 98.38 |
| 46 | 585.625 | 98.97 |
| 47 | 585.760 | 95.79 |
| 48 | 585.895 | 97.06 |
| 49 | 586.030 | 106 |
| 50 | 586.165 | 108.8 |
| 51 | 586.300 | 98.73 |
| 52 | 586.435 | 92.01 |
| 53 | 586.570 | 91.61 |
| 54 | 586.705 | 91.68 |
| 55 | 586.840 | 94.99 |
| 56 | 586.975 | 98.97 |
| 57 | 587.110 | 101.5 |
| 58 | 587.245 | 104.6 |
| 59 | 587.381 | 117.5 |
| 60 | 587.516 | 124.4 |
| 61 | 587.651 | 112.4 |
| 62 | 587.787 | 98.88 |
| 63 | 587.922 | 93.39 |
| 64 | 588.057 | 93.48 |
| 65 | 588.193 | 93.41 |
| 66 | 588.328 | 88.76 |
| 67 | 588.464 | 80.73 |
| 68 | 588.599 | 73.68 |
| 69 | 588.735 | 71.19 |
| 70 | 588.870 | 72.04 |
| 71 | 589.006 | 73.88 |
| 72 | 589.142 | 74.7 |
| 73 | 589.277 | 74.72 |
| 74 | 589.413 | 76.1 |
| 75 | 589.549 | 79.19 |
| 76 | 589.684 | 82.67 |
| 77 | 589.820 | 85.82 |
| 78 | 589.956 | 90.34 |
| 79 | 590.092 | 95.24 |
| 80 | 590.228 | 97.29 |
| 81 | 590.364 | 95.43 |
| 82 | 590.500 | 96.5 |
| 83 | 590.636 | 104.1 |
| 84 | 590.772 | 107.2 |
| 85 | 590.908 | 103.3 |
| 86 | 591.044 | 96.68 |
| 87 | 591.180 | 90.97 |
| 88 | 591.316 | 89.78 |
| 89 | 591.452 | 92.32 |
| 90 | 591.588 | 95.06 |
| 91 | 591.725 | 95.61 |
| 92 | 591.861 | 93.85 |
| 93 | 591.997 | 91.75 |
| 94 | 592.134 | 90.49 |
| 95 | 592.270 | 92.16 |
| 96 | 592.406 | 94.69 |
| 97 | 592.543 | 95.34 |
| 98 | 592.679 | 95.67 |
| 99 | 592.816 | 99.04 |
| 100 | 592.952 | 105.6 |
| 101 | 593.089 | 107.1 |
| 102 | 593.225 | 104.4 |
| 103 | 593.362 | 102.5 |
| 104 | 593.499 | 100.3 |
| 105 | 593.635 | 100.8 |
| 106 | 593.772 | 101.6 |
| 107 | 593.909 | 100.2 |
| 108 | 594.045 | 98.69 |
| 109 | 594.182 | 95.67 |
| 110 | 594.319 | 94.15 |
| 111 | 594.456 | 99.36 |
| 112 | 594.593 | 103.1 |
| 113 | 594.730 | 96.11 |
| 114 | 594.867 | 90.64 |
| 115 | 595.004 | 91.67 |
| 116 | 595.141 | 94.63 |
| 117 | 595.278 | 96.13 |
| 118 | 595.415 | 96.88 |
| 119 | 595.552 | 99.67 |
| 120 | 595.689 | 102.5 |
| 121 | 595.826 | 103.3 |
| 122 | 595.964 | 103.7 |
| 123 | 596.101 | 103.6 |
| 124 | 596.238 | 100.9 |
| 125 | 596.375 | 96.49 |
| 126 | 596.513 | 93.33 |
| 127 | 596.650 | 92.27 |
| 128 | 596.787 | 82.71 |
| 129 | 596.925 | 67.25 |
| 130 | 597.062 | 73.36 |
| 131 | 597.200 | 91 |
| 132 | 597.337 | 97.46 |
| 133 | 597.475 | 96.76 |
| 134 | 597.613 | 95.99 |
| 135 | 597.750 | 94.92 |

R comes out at 0.29 nm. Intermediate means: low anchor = 97.9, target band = 90.6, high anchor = 98.1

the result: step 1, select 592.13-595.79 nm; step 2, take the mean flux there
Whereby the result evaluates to 98.3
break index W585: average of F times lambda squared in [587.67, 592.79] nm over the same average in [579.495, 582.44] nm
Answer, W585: 1.0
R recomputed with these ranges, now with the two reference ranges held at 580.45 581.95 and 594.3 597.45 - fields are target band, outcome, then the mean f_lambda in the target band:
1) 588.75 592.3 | 0.25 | 89.6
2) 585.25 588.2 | -0.08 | 101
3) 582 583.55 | 0.01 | 99.1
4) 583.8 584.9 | 0.02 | 96.6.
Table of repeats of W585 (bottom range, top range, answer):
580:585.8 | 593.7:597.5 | 1.02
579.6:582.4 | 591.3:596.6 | 1.08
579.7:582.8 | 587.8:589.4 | 0.88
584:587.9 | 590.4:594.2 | 1.00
